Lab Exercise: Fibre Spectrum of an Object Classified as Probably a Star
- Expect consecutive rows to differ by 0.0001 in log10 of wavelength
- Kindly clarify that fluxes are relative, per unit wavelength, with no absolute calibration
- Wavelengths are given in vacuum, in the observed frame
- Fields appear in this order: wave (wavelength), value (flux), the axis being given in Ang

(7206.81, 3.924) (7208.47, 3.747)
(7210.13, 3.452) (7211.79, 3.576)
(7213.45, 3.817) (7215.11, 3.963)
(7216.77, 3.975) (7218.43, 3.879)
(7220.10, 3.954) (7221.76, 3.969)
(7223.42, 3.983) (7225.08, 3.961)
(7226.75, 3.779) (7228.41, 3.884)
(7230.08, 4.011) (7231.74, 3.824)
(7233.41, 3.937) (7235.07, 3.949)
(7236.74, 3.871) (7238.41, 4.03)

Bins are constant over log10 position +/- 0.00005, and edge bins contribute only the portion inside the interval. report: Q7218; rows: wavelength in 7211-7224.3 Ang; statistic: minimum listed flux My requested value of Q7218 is 3.576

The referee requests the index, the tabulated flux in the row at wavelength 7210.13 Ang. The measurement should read 3.452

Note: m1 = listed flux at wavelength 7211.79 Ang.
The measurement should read 3.576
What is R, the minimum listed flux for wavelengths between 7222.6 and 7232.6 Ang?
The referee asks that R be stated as 3.779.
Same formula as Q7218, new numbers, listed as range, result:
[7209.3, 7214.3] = 3.452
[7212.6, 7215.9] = 3.817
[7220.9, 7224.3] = 3.969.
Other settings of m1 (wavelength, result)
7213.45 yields 3.817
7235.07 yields 3.949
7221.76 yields 3.969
